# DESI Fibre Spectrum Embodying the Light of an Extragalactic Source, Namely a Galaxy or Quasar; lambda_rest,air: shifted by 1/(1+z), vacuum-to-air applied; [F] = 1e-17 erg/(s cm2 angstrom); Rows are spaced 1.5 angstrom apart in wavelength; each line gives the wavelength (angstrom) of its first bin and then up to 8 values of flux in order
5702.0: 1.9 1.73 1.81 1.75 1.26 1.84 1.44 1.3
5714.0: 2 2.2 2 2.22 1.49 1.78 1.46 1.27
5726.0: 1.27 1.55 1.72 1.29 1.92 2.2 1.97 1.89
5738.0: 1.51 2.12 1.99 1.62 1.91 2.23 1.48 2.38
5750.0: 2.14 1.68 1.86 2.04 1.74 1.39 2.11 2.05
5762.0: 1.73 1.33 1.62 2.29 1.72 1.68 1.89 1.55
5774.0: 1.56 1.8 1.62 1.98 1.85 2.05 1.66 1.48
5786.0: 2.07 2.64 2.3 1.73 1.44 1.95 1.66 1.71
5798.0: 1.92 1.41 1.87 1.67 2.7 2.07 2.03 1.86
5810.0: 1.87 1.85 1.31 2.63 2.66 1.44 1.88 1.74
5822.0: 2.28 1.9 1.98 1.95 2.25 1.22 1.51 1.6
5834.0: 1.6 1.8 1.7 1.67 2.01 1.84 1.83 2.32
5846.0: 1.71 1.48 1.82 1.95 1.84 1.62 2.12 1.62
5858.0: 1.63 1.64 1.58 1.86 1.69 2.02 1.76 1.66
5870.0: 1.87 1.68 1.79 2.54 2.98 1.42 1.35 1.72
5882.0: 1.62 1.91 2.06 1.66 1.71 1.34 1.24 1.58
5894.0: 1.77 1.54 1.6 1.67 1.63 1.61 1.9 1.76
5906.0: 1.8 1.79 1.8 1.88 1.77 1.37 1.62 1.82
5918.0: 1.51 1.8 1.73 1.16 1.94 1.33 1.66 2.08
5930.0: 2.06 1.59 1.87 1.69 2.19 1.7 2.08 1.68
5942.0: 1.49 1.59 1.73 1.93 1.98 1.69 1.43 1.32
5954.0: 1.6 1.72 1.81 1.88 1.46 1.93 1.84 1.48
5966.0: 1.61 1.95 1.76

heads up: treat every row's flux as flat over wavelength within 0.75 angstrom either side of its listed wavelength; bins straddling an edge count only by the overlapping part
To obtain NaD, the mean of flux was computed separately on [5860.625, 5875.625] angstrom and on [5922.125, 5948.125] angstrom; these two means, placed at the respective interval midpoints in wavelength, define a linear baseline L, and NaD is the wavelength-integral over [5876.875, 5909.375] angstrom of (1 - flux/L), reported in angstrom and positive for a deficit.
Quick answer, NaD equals 3.2 angstrom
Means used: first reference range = 1.88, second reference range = 1.77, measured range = 1.66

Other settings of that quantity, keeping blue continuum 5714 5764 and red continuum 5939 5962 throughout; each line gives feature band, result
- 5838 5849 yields -0.6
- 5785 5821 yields -3.2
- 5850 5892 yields -1.0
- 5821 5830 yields -0.9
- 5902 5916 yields -0.2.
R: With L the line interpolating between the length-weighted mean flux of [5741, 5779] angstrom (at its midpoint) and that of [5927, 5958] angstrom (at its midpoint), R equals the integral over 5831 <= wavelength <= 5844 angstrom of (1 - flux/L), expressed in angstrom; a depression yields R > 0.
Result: 0.3 angstrom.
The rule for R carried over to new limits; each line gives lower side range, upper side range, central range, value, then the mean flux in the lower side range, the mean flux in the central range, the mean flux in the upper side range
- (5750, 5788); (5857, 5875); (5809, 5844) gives -0.9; 1.82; 1.85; 1.8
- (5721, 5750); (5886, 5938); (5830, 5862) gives -0.6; 1.78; 1.75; 1.69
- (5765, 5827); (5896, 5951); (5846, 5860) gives 0.6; 1.89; 1.75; 1.73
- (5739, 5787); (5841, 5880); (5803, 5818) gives -1.7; 1.83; 2.05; 1.83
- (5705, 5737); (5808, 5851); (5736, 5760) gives -1.9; 1.71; 1.88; 1.85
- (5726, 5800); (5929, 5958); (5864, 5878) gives -1.5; 1.82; 1.96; 1.75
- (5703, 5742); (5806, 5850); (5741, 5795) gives -1.8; 1.73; 1.84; 1.85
